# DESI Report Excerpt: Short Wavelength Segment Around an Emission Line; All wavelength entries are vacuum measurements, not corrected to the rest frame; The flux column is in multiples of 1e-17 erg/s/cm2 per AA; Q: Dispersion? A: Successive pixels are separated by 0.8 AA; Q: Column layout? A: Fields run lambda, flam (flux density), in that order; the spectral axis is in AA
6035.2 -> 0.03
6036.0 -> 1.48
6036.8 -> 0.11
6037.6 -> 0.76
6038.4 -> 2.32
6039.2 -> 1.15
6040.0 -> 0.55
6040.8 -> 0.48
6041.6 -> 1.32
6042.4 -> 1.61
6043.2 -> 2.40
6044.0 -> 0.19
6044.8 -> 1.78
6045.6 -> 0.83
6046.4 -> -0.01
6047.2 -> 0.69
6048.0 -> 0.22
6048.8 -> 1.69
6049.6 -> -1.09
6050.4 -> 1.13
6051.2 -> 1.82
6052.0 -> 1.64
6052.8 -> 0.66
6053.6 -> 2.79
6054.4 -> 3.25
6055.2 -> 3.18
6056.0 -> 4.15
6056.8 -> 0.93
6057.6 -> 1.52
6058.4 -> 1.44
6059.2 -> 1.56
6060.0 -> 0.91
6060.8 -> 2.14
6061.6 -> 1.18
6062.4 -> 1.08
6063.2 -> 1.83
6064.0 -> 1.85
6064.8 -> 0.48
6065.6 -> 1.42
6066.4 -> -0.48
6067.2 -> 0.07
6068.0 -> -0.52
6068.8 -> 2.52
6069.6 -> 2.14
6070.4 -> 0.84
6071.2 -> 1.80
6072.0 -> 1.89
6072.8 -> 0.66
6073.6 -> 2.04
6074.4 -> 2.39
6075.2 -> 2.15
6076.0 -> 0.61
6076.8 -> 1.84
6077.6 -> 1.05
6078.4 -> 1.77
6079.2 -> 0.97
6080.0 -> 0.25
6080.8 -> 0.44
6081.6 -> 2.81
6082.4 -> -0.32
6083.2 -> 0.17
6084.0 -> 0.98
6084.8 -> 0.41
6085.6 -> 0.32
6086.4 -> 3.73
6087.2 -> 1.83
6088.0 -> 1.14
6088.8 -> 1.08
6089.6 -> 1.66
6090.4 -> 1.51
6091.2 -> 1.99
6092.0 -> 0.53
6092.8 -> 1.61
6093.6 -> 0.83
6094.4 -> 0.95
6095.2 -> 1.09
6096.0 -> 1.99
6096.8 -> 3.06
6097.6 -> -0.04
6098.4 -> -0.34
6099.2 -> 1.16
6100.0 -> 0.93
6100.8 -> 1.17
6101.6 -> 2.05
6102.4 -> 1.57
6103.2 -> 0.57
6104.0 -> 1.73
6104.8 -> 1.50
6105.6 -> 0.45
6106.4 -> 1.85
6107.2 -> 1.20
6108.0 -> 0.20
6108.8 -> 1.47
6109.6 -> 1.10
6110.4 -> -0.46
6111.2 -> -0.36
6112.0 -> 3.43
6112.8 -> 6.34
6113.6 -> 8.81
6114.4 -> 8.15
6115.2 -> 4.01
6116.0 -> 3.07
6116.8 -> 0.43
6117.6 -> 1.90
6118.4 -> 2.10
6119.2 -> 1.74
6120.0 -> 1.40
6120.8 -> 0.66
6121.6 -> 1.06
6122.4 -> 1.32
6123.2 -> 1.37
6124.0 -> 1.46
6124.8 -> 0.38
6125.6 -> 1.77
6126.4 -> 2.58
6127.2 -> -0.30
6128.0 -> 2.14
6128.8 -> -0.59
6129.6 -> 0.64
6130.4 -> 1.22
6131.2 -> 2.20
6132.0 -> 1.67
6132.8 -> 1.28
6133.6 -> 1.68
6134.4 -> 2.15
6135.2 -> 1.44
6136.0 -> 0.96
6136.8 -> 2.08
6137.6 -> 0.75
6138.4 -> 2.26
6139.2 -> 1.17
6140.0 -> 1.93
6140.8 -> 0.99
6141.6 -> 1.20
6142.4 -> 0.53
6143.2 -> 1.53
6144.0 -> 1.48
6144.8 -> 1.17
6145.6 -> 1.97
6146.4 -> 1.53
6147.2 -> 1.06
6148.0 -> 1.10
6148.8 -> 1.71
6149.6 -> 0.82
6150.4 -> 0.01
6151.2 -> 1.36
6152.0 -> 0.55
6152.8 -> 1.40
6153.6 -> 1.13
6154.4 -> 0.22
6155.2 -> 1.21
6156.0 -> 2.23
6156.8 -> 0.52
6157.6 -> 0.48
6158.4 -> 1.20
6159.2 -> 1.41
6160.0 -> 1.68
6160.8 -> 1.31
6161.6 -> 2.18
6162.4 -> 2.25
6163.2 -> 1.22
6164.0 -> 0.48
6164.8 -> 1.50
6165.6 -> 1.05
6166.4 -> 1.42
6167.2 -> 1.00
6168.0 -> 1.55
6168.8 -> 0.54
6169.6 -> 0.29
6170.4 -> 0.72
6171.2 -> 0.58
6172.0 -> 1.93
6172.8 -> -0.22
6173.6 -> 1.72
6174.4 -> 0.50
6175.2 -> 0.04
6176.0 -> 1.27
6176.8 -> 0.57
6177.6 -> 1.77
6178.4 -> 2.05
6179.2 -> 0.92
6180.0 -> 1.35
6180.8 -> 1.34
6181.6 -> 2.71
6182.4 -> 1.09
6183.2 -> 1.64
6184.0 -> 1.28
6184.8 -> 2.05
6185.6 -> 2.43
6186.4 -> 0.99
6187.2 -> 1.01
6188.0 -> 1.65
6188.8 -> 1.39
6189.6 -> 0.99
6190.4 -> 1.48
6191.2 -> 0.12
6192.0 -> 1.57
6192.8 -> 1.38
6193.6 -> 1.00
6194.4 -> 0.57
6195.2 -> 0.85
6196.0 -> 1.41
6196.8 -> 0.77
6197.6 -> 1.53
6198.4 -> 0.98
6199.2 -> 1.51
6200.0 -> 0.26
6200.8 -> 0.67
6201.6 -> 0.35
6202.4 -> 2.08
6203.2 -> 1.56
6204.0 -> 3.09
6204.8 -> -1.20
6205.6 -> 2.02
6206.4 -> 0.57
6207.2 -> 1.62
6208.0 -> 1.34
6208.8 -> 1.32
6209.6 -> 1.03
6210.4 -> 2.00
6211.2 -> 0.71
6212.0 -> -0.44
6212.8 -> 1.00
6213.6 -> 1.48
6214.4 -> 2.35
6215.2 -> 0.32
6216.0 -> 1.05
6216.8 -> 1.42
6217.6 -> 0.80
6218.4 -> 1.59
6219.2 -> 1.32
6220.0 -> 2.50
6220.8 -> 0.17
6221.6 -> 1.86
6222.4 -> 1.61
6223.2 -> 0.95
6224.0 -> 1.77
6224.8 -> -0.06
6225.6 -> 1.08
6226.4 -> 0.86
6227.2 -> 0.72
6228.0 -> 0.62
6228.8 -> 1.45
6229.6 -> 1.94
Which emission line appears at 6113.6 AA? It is [O III] 5007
